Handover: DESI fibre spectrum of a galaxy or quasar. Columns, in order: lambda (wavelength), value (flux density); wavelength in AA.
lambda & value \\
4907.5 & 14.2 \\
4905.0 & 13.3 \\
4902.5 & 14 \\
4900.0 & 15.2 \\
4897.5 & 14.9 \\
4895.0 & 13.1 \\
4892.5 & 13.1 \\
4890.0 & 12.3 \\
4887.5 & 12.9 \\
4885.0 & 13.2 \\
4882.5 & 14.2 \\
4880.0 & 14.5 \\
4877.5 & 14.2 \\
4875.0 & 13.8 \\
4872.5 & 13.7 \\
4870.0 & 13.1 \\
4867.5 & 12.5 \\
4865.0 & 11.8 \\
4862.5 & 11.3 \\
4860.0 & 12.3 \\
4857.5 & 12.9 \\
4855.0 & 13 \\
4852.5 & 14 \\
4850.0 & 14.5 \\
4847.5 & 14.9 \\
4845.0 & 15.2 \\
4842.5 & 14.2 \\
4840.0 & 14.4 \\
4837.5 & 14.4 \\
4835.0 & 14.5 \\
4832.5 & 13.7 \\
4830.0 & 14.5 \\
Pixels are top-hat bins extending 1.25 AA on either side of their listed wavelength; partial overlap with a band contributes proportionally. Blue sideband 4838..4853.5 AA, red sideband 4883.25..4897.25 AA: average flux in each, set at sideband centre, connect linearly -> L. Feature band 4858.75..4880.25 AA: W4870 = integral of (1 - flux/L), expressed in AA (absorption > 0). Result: 1.3 AA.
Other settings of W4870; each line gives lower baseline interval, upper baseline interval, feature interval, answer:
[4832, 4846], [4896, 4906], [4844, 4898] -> 3.70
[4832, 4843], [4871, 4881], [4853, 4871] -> 2.09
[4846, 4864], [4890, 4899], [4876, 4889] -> -0.30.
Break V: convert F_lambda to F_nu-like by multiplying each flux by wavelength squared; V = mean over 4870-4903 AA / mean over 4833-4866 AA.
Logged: 1.02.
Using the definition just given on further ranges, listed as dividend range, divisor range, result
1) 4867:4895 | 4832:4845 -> 0.95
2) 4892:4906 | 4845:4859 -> 1.02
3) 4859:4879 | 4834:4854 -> 0.90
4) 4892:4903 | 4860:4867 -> 1.22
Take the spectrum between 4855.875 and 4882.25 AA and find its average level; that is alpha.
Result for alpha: 13.1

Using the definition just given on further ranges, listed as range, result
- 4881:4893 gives 13.2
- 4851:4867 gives 12.6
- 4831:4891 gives 13.6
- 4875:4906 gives 13.7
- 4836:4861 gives 14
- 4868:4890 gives 13.6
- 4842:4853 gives 14.6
